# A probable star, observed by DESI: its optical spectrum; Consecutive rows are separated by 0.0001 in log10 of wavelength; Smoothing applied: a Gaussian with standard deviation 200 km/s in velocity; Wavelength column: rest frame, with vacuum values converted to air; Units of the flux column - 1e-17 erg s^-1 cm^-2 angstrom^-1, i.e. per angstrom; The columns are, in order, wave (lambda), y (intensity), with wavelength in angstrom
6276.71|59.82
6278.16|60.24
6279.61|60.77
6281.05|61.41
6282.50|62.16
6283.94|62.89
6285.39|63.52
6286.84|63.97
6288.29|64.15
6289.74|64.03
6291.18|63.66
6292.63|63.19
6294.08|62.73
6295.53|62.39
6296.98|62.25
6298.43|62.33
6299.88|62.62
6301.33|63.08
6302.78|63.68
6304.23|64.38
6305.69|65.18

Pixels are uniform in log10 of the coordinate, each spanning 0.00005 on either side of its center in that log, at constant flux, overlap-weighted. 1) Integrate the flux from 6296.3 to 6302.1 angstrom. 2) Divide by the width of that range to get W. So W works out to 62.6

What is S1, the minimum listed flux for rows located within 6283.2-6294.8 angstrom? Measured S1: 62.73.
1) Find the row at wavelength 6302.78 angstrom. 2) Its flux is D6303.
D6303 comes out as 63.68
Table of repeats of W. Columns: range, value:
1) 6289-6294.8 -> 63.5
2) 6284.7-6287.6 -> 63.6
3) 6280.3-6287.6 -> 62.8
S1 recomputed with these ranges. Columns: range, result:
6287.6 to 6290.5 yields 64.03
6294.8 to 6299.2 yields 62.25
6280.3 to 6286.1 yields 61.41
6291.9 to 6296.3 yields 62.39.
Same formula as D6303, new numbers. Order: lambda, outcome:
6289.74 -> 64.03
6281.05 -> 61.41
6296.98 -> 62.25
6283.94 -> 62.89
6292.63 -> 63.19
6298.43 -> 62.33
